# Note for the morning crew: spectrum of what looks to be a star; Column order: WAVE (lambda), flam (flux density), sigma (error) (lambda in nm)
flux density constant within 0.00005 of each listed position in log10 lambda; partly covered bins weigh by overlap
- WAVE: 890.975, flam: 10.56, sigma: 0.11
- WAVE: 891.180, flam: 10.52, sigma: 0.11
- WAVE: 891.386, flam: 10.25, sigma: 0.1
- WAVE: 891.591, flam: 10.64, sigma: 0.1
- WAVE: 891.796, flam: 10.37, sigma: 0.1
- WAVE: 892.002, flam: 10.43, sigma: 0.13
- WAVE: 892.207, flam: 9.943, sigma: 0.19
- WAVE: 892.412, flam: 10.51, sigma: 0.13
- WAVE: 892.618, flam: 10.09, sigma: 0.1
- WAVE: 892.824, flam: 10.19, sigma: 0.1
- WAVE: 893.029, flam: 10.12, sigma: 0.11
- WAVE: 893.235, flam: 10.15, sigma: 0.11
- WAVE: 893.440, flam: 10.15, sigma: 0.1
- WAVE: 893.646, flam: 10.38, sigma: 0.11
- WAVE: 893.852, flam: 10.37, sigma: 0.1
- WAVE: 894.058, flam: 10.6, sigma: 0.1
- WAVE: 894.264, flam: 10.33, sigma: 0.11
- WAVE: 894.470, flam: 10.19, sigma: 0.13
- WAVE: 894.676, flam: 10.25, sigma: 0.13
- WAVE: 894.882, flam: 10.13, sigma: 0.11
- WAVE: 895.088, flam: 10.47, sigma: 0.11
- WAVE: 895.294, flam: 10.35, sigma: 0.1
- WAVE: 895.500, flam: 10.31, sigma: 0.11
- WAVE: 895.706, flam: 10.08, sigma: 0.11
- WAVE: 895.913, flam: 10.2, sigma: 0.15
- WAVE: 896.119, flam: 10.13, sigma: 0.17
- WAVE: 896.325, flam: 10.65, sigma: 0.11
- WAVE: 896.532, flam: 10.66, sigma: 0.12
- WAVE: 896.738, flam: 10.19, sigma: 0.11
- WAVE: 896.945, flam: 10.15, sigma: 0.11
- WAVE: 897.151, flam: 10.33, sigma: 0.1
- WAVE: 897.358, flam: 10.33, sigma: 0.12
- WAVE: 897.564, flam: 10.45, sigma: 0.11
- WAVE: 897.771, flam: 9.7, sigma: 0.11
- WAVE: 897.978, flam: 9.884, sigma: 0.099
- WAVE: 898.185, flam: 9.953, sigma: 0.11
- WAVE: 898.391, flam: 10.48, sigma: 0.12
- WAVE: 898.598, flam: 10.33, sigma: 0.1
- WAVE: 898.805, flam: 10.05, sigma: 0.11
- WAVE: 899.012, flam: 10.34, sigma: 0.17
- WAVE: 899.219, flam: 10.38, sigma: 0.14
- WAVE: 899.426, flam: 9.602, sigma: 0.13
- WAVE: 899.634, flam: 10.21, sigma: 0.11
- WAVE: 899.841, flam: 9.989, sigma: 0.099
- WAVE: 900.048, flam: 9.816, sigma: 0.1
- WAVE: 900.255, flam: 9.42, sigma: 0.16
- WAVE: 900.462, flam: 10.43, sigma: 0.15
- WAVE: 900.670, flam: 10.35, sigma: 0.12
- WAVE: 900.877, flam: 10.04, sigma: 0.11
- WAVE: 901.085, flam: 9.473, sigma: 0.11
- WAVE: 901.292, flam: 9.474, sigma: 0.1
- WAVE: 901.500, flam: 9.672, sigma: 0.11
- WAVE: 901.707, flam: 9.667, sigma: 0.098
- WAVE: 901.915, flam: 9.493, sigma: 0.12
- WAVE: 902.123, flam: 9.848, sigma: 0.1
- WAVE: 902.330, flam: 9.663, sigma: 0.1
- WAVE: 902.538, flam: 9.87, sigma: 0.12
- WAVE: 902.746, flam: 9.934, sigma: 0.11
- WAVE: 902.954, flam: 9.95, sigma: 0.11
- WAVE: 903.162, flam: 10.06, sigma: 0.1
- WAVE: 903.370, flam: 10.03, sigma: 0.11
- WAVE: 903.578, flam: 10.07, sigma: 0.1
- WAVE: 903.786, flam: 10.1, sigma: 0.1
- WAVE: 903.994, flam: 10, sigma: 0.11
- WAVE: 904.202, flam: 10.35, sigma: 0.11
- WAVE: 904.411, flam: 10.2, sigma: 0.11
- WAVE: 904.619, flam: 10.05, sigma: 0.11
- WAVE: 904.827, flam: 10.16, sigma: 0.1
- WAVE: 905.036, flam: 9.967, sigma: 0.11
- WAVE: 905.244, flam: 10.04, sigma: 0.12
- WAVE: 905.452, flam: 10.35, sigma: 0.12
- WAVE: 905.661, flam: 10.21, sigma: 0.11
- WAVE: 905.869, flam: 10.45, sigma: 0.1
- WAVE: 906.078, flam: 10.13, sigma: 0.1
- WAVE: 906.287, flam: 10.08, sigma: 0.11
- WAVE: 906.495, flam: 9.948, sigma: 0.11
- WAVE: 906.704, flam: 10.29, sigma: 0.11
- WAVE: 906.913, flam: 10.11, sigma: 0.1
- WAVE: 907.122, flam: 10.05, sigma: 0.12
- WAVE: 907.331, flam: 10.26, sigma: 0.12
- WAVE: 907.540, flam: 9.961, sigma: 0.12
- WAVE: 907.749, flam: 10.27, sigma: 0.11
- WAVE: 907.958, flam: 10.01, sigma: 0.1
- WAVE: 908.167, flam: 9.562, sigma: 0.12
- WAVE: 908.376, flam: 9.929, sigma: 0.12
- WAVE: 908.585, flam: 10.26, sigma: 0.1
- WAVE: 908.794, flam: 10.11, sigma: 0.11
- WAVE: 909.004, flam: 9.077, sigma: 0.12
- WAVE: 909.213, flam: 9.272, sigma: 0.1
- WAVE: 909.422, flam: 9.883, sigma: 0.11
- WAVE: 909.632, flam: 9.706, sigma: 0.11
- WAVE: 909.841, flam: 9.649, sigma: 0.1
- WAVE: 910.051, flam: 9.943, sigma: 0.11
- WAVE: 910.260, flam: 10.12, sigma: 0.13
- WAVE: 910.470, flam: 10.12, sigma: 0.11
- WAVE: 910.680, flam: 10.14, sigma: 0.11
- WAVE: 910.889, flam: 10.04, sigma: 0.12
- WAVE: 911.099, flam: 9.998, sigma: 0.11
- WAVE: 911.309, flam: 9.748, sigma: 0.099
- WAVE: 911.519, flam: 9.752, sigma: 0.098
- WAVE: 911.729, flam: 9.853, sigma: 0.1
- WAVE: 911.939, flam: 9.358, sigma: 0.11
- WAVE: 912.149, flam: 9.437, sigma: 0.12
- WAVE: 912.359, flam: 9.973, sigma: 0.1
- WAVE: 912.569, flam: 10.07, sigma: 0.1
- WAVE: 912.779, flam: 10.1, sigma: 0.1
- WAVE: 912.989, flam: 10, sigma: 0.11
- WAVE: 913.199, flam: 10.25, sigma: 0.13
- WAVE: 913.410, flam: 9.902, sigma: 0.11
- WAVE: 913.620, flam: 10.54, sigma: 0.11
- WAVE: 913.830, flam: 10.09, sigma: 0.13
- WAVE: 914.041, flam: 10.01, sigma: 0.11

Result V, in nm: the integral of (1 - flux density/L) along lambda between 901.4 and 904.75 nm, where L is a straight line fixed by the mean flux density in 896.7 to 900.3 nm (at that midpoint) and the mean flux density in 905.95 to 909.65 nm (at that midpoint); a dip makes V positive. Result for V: 0.03 nm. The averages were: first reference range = 10.1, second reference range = 9.95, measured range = 9.94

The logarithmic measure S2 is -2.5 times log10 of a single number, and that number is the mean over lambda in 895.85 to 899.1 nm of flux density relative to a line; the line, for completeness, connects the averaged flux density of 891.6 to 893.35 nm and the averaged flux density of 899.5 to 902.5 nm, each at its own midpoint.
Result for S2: -0.03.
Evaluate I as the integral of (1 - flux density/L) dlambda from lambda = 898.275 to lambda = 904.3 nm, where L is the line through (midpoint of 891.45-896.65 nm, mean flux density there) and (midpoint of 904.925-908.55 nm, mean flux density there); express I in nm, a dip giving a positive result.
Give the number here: 0.130 nm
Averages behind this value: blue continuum 10.3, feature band 9.97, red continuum 10.1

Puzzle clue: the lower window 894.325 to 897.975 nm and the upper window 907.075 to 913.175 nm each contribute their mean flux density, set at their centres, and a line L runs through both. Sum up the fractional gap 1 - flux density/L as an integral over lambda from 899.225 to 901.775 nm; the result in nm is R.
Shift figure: 0.07 nm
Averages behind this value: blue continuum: 10.3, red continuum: 9.89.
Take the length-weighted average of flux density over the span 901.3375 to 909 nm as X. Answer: 10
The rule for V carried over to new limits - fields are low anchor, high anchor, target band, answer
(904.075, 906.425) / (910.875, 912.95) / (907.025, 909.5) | 0.033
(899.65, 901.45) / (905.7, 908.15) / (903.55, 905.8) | -0.023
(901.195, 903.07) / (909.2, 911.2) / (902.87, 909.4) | -0.145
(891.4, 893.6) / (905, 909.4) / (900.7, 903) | 0.081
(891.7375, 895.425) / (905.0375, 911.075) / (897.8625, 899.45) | 0.005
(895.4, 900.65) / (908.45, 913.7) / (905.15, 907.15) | -0.036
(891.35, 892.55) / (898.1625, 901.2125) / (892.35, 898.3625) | -0.016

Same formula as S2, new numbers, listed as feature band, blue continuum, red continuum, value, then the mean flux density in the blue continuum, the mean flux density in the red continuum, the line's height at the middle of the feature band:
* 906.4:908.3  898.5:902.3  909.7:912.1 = -0.02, 9.92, 9.87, 9.89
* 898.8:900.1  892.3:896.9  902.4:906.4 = 0.01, 10.3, 10.1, 10.2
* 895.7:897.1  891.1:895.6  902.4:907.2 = -0.01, 10.3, 10.1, 10.3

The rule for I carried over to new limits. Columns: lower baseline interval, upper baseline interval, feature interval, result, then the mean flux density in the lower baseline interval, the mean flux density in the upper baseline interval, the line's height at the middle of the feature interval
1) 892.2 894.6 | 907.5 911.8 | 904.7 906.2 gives -0.03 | 10.3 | 9.88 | 9.98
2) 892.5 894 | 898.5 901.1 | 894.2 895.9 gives -0.01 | 10.2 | 10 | 10.2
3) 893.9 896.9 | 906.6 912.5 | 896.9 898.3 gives 0.02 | 10.3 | 9.89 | 10.3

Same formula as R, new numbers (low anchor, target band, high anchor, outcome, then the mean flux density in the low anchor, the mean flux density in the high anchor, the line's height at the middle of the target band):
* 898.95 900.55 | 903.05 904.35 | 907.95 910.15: -0.027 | 10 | 9.75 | 9.9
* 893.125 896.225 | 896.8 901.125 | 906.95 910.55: 0.029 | 10.3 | 9.9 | 10.2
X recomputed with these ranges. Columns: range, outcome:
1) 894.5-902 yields 10.1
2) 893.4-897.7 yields 10.3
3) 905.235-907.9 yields 10.2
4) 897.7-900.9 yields 10.1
